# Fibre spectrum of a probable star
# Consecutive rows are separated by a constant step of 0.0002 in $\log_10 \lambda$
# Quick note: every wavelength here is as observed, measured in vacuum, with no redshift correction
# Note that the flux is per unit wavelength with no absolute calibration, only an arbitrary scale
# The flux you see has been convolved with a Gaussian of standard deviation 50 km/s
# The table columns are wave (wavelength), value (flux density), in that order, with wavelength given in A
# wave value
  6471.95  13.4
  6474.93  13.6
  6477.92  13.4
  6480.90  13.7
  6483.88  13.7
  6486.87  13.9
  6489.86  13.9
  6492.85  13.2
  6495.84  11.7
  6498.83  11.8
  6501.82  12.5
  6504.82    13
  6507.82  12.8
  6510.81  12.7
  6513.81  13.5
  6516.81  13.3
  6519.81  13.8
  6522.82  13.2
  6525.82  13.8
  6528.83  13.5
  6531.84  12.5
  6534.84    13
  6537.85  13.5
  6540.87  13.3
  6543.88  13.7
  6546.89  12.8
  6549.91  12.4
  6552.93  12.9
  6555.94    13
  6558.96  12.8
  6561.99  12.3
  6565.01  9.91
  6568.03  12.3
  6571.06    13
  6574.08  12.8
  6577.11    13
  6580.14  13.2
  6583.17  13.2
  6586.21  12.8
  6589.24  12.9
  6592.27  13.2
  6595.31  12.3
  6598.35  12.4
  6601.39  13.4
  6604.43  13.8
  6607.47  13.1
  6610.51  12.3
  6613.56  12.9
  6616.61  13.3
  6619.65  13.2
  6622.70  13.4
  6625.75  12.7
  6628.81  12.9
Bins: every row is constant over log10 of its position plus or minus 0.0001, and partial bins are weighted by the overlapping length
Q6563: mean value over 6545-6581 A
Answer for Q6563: 12.5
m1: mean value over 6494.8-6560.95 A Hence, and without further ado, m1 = 13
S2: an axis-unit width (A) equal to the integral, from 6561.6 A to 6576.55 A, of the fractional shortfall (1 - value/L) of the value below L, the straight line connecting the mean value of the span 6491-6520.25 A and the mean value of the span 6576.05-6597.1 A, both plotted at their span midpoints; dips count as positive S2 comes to 0.9 A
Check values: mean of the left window 12.8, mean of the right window 12.9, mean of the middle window 12.1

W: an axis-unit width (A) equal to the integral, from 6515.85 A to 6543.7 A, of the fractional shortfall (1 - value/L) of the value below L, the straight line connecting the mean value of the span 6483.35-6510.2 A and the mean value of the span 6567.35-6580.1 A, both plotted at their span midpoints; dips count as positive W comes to -1.0 A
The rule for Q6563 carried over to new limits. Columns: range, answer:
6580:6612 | 13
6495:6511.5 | 12.4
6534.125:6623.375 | 12.9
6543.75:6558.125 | 12.9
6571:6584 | 13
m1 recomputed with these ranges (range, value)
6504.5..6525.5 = 13.2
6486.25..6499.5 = 12.9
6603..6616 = 13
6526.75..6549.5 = 13.2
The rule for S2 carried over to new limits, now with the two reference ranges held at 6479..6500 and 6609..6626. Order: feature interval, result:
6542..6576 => 1.3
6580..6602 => 0.2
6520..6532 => -0.3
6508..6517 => 0.0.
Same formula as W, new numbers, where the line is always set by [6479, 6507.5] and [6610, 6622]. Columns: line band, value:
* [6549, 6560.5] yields 0.20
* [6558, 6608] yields 1.13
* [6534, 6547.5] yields -0.29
